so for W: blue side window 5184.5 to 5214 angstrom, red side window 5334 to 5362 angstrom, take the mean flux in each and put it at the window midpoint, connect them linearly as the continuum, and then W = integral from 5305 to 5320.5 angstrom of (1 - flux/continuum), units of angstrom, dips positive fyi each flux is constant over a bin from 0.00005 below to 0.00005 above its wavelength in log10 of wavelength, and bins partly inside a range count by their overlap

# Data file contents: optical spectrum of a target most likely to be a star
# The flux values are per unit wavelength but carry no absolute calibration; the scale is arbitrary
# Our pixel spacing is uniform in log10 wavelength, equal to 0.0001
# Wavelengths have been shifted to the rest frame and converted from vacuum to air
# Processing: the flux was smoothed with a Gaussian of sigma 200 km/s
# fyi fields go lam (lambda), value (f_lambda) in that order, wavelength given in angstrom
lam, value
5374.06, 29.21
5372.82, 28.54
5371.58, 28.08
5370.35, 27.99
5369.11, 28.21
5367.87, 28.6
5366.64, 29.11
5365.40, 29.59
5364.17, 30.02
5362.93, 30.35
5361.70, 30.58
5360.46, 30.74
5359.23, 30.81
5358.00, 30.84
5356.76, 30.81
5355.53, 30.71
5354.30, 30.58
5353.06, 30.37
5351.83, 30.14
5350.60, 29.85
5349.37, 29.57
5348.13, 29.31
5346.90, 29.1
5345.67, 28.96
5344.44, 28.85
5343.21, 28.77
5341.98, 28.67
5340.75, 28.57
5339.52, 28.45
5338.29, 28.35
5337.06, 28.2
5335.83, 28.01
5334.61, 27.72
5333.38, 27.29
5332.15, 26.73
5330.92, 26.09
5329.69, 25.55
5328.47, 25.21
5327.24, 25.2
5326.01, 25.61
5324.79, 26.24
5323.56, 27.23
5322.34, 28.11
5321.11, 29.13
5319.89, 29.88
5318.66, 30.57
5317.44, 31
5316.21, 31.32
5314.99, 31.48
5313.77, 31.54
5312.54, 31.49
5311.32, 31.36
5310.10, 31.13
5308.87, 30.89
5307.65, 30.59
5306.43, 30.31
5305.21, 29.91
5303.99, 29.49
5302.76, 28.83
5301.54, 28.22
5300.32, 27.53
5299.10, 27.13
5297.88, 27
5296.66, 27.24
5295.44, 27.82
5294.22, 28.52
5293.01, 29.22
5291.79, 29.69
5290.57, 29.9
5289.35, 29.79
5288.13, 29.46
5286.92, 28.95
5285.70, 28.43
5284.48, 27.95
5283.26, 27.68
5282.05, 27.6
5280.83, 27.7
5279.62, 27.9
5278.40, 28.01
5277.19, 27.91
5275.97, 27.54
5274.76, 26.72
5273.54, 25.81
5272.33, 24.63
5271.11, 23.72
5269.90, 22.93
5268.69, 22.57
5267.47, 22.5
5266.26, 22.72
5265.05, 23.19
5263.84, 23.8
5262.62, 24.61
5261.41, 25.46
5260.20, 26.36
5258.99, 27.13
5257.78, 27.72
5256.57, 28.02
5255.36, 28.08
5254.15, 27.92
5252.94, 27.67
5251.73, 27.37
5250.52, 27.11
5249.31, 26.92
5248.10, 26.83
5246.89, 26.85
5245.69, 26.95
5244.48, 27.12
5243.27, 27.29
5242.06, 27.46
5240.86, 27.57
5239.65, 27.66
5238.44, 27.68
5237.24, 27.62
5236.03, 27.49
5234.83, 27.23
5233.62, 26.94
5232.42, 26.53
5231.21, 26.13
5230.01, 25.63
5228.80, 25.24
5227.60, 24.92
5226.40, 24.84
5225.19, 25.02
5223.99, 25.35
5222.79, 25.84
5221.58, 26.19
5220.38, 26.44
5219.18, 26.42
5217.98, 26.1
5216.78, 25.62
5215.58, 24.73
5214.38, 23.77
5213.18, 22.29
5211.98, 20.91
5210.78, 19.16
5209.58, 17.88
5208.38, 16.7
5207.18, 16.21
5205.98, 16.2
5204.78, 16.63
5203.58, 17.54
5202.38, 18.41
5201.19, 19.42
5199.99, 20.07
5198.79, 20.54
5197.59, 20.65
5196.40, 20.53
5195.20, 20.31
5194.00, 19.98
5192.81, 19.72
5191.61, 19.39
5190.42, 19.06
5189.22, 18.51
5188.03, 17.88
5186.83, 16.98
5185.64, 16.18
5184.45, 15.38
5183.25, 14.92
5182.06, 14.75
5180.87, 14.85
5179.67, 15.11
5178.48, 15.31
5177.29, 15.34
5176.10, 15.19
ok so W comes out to -2.29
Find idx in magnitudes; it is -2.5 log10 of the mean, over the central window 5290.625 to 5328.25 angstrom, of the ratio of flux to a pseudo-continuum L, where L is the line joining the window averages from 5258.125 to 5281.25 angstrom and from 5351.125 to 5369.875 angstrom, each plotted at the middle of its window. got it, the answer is -0.065 mag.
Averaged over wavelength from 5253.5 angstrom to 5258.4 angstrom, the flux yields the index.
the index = 27.9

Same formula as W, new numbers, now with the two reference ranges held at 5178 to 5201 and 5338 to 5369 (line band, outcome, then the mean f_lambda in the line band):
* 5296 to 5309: -1.36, 28.8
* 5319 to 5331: 0.29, 26.9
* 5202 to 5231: -3.73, 22.5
